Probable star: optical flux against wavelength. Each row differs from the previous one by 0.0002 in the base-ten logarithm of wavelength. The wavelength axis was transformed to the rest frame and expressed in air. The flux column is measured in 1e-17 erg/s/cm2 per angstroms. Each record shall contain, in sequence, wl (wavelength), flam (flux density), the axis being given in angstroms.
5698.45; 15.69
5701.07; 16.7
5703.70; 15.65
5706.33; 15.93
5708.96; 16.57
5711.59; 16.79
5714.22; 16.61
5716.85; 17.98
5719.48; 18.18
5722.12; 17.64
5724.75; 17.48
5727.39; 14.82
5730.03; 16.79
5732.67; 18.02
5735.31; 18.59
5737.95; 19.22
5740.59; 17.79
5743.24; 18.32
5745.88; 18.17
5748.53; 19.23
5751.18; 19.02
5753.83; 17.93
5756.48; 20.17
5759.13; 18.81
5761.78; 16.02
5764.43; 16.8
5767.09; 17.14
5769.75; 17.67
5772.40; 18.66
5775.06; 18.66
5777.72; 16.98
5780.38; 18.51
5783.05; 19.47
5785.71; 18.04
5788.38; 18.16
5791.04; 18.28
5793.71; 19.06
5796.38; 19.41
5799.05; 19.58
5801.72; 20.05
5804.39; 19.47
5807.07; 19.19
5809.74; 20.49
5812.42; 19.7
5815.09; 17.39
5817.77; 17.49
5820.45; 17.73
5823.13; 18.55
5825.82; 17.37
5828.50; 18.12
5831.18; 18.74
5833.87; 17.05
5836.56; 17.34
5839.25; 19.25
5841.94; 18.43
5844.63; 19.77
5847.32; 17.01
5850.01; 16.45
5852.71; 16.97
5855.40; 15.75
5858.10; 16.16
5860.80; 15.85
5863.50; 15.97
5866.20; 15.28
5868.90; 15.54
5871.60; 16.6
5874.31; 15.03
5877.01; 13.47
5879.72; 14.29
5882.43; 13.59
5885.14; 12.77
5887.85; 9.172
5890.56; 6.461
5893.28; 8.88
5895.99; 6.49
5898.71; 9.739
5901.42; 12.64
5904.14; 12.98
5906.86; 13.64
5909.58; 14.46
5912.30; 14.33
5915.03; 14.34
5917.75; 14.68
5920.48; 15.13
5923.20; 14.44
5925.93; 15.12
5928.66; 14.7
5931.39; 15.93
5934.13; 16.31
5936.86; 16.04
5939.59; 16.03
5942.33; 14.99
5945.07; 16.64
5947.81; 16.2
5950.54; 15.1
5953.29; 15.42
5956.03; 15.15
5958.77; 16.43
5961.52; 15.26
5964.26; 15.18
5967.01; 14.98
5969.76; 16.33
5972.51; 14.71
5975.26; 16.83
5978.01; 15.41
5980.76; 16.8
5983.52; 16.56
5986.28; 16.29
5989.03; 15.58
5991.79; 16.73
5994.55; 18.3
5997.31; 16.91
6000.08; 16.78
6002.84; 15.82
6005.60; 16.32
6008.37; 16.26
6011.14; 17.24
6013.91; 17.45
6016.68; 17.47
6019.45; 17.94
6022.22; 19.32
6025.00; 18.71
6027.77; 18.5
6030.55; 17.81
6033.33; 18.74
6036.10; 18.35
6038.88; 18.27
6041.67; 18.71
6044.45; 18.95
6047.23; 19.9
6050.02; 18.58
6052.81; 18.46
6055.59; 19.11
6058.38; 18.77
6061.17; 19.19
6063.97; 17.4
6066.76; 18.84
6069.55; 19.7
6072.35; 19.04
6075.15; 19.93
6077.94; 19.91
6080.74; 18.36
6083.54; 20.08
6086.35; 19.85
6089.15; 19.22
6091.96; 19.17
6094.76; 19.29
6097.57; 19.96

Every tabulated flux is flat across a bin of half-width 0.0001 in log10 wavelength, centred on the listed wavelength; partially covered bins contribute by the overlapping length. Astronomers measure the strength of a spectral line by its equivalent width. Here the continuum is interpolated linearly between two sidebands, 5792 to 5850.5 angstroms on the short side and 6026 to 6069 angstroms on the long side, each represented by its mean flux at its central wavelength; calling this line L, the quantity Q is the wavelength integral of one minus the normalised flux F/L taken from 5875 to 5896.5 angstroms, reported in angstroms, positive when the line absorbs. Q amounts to 8.85 angstroms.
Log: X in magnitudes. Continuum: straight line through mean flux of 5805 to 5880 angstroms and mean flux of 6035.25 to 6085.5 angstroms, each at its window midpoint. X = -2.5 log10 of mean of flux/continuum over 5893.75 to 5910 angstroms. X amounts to 0.48 mag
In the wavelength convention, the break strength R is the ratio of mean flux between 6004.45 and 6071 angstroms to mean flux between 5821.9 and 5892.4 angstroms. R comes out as 1.16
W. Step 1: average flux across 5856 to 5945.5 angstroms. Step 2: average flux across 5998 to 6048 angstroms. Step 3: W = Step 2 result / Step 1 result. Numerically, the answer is 1.29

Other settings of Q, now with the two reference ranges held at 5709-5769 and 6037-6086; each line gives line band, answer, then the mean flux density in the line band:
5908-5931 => 4.7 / 14.7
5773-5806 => -1.5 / 18.8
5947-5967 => 3.4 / 15.5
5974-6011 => 4.4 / 16.5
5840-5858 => 0.8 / 17.4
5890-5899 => 5.2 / 7.79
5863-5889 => 5.9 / 14.2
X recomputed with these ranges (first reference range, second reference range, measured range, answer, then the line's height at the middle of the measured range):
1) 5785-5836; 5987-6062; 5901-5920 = 0.291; 18.3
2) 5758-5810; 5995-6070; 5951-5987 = 0.156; 18.2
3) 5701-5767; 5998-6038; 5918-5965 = 0.137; 17.6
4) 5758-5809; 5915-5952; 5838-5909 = 0.181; 16.6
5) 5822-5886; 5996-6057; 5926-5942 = 0.099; 17.2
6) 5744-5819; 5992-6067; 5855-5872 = 0.162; 18.4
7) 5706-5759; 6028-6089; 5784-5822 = -0.047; 18.1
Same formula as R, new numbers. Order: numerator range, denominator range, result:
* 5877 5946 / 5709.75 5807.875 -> 0.73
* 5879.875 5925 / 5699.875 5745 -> 0.71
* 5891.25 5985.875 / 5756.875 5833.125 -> 0.79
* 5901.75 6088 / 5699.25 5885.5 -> 0.97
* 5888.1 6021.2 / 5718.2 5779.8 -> 0.84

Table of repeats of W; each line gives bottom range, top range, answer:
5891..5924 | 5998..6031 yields 1.40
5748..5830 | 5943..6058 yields 0.92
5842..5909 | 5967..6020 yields 1.19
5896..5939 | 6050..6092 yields 1.36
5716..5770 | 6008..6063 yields 1.03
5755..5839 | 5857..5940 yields 0.75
